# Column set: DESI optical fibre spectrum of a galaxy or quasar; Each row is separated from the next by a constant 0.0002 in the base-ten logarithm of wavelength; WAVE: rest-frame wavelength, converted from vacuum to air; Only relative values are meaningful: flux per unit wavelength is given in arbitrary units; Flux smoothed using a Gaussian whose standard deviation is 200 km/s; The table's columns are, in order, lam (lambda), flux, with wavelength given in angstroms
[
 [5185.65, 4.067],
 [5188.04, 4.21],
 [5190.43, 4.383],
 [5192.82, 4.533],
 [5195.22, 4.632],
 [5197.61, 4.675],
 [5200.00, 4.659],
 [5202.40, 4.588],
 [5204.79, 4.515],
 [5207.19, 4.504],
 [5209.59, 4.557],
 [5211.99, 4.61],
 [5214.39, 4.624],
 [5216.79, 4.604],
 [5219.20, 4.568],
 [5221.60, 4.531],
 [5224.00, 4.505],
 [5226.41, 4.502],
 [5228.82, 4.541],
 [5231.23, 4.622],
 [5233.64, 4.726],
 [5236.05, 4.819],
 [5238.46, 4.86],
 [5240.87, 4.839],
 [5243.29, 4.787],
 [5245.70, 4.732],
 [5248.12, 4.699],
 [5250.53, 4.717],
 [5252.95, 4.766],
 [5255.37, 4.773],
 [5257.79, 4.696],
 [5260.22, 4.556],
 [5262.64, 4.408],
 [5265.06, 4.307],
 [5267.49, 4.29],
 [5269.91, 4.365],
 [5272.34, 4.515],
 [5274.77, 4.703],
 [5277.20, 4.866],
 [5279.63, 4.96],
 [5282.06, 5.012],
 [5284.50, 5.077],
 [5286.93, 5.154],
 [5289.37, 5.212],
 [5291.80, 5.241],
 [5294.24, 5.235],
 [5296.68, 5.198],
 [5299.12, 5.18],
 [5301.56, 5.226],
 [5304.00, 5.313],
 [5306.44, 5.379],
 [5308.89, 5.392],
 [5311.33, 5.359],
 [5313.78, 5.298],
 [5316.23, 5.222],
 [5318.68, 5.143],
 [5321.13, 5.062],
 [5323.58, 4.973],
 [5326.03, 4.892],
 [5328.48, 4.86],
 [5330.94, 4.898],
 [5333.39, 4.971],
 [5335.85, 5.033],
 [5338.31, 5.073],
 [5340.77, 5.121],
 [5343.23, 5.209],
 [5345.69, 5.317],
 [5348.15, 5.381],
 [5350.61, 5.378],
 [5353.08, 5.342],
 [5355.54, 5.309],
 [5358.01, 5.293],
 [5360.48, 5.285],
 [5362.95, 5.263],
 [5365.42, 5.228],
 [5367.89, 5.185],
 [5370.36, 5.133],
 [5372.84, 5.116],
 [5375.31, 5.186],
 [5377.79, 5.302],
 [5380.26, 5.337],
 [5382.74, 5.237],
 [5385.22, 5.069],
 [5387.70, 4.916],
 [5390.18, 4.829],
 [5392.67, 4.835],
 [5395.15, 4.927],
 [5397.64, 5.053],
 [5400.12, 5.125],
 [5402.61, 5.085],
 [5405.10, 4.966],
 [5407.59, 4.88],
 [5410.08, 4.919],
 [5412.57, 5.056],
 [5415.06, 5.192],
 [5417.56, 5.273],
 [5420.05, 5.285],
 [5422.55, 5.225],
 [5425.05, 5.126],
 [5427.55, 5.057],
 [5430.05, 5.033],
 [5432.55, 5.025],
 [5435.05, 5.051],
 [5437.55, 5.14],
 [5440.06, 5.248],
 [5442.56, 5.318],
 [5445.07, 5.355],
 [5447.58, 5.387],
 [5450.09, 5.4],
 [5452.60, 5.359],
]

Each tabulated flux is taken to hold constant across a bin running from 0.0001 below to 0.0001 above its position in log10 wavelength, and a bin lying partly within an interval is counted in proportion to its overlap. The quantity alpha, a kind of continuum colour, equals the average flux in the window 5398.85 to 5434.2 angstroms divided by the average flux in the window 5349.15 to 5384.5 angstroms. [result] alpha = 0.97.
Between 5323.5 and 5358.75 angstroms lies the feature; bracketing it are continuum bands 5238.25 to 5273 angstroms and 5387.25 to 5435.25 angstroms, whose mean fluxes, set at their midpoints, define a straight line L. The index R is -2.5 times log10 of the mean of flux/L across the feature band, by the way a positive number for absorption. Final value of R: -0.06 mag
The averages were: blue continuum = 4.62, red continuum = 5.04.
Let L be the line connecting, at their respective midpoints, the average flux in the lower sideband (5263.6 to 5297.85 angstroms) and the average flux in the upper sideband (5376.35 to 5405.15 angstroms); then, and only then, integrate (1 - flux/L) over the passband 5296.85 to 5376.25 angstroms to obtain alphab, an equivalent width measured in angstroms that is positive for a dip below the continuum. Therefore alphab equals -3.6 angstroms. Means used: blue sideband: 4.86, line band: 5.19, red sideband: 5.06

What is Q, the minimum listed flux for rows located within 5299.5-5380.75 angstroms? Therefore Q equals 4.86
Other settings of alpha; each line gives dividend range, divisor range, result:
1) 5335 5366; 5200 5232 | 1.15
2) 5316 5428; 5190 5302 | 1.08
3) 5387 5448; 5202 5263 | 1.10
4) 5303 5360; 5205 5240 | 1.12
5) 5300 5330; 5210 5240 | 1.12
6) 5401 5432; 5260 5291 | 1.07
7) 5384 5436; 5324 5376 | 0.98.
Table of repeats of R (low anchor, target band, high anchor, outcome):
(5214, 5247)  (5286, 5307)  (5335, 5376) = -0.058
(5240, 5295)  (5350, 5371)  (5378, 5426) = -0.061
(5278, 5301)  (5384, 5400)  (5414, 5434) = 0.042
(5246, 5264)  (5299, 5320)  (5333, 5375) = -0.067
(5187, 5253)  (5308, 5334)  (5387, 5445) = -0.053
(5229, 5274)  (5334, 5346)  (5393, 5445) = -0.053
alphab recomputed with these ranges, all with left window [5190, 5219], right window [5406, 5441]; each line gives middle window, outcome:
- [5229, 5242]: -0.3 angstroms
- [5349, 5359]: -0.8 angstroms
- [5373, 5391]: -0.5 angstroms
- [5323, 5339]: -0.2 angstroms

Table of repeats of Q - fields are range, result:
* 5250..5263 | 4.408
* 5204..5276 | 4.29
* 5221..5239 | 4.502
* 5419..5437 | 5.025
